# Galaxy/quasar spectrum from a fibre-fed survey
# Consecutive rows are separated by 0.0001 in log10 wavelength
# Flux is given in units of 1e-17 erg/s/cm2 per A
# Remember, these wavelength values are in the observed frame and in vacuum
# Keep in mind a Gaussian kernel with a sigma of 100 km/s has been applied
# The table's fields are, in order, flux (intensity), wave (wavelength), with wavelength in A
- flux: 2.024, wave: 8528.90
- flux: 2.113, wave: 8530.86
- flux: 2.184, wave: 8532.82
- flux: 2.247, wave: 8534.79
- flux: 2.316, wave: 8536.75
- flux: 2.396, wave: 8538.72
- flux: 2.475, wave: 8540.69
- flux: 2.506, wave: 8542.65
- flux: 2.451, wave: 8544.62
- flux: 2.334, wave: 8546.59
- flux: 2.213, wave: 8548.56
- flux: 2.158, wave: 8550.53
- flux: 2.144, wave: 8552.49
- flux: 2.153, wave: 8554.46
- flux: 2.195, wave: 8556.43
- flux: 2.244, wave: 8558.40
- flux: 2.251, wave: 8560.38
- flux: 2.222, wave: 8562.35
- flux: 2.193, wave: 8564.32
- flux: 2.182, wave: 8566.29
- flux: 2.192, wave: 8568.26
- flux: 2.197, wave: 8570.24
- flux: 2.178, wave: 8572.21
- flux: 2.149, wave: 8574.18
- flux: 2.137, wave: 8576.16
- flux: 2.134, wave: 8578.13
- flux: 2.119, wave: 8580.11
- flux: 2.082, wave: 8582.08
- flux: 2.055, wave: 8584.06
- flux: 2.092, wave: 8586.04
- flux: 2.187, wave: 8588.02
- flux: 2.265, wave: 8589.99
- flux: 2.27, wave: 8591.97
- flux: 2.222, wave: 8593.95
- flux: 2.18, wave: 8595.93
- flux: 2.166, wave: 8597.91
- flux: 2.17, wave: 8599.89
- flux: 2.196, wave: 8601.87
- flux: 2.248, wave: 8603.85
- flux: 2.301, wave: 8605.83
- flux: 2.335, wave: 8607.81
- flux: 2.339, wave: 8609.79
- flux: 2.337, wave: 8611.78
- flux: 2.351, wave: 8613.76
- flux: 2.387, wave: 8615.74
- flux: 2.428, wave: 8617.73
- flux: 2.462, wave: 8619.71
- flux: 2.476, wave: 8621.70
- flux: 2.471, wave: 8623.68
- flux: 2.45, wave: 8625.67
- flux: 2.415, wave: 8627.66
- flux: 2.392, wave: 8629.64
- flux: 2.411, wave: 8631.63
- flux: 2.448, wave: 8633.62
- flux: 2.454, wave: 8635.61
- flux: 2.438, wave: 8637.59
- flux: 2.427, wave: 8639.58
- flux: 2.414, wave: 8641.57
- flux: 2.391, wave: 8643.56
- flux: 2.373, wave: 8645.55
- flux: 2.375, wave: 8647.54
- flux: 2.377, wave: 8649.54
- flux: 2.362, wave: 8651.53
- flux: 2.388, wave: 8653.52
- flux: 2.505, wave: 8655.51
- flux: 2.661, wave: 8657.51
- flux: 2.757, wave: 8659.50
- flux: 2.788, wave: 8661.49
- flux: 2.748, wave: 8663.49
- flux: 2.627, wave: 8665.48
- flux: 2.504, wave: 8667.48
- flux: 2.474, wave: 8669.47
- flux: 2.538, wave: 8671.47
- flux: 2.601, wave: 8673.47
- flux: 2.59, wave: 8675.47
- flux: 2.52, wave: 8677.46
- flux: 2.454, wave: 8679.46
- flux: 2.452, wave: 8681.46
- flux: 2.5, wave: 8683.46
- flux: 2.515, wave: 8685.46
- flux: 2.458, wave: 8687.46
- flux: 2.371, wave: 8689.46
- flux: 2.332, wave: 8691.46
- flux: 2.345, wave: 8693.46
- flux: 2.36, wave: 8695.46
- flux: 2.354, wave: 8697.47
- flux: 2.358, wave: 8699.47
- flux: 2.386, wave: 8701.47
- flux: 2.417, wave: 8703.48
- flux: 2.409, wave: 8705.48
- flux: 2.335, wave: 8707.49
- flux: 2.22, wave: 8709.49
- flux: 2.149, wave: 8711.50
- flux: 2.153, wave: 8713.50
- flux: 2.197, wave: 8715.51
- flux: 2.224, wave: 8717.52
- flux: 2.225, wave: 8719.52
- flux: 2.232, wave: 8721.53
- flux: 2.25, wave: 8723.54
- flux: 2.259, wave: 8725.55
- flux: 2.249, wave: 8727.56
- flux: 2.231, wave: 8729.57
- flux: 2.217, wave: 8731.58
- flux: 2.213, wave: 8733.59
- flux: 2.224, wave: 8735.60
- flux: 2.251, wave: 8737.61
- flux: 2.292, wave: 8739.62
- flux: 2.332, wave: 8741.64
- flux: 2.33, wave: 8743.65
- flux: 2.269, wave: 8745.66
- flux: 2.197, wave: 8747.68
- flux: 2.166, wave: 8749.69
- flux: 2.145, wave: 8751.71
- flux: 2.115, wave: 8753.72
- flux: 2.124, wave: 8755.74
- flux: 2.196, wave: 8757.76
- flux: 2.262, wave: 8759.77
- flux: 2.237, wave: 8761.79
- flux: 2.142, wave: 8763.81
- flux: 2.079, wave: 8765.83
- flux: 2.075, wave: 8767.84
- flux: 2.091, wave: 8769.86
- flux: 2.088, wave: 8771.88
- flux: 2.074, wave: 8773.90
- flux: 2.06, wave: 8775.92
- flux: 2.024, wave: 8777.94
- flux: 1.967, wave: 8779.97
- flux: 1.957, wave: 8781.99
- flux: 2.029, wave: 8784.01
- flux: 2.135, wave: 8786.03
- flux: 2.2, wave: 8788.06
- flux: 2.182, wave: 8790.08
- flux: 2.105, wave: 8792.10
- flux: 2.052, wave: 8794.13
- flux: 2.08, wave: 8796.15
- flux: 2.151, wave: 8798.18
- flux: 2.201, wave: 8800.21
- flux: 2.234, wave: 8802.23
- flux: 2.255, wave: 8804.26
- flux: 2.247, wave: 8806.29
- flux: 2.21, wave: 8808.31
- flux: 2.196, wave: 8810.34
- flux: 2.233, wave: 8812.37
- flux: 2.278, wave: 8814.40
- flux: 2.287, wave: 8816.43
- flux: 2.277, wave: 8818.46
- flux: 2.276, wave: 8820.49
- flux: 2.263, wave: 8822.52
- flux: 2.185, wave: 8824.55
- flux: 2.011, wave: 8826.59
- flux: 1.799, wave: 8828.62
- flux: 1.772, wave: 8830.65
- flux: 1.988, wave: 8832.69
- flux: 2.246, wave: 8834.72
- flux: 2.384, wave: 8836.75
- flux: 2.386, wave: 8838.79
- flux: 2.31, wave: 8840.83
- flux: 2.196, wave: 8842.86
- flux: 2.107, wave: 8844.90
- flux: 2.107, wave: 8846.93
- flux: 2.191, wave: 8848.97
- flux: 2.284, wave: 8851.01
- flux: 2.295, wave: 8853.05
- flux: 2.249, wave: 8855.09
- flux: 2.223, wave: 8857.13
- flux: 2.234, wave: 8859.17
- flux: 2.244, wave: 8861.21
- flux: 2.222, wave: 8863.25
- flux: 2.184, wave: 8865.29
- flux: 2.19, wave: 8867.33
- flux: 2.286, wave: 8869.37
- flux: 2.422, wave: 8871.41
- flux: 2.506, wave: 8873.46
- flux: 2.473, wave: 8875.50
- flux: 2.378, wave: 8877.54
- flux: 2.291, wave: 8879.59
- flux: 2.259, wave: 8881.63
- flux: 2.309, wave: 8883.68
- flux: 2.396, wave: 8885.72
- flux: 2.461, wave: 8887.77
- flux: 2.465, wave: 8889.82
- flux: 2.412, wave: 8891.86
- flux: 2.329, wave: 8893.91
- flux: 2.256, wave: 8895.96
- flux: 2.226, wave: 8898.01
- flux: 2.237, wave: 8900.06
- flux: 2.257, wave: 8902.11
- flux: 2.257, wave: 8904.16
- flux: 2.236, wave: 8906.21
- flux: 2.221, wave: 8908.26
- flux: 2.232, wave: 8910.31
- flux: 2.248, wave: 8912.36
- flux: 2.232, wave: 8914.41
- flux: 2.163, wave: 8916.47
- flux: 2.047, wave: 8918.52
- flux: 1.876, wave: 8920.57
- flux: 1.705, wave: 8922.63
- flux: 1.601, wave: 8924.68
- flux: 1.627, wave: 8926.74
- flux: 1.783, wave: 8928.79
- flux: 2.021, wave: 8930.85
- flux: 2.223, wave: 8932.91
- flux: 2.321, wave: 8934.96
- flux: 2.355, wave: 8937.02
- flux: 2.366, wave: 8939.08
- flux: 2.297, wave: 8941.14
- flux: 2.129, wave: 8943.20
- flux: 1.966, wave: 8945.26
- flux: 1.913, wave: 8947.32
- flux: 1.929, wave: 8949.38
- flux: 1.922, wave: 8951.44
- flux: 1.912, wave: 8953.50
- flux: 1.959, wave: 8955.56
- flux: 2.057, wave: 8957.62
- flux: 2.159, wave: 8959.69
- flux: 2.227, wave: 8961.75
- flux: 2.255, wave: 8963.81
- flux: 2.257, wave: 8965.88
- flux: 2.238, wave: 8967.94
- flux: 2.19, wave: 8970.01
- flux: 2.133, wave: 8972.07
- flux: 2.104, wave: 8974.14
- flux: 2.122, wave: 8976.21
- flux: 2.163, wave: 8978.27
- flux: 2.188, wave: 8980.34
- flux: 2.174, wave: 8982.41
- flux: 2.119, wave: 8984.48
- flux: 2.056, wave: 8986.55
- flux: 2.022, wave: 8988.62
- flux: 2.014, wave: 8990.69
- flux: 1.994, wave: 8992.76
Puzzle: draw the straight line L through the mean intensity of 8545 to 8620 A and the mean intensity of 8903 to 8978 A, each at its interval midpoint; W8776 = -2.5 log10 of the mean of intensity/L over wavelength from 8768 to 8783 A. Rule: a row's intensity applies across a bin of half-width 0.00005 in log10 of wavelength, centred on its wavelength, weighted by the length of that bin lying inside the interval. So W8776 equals 0.06 mag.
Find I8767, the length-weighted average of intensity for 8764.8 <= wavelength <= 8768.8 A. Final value 2.08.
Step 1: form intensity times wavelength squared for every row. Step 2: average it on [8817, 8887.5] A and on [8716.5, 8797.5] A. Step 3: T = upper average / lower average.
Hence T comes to 1.06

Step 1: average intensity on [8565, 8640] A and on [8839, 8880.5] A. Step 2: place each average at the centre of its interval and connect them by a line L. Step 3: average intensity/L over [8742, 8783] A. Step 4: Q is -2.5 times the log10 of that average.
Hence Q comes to 0.07 mag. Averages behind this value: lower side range 2.28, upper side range 2.27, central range 2.13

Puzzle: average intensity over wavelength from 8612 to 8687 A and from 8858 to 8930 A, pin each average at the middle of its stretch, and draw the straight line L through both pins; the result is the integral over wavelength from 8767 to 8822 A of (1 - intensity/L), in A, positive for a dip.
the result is 4.0 A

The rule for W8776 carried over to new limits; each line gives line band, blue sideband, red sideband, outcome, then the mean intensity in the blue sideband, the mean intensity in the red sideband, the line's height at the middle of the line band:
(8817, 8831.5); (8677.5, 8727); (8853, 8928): 0.08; 2.33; 2.22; 2.26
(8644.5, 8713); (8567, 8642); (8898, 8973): -0.10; 2.29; 2.1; 2.25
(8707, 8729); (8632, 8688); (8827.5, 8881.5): 0.09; 2.5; 2.23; 2.42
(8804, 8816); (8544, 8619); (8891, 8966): -0.04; 2.22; 2.11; 2.15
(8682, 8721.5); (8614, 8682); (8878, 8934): 0.04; 2.49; 2.16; 2.42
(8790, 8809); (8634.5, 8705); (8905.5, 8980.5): 0.06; 2.47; 2.09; 2.29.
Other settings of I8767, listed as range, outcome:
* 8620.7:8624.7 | 2.47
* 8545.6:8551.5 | 2.23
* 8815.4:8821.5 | 2.28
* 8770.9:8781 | 2.04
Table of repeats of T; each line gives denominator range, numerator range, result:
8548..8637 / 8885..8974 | 1.02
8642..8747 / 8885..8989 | 0.95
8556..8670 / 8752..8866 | 0.97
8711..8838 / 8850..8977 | 1.04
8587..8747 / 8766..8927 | 0.96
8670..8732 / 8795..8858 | 0.96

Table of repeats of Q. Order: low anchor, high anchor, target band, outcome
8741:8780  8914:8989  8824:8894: -0.07 mag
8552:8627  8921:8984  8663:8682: -0.16 mag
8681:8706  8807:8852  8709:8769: 0.06 mag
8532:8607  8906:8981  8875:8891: -0.13 mag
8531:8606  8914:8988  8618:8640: -0.11 mag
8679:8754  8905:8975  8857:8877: -0.07 mag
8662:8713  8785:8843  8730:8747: 0.03 mag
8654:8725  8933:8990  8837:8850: 0.02 mag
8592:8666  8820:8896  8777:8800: 0.11 mag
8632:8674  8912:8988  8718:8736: 0.08 mag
